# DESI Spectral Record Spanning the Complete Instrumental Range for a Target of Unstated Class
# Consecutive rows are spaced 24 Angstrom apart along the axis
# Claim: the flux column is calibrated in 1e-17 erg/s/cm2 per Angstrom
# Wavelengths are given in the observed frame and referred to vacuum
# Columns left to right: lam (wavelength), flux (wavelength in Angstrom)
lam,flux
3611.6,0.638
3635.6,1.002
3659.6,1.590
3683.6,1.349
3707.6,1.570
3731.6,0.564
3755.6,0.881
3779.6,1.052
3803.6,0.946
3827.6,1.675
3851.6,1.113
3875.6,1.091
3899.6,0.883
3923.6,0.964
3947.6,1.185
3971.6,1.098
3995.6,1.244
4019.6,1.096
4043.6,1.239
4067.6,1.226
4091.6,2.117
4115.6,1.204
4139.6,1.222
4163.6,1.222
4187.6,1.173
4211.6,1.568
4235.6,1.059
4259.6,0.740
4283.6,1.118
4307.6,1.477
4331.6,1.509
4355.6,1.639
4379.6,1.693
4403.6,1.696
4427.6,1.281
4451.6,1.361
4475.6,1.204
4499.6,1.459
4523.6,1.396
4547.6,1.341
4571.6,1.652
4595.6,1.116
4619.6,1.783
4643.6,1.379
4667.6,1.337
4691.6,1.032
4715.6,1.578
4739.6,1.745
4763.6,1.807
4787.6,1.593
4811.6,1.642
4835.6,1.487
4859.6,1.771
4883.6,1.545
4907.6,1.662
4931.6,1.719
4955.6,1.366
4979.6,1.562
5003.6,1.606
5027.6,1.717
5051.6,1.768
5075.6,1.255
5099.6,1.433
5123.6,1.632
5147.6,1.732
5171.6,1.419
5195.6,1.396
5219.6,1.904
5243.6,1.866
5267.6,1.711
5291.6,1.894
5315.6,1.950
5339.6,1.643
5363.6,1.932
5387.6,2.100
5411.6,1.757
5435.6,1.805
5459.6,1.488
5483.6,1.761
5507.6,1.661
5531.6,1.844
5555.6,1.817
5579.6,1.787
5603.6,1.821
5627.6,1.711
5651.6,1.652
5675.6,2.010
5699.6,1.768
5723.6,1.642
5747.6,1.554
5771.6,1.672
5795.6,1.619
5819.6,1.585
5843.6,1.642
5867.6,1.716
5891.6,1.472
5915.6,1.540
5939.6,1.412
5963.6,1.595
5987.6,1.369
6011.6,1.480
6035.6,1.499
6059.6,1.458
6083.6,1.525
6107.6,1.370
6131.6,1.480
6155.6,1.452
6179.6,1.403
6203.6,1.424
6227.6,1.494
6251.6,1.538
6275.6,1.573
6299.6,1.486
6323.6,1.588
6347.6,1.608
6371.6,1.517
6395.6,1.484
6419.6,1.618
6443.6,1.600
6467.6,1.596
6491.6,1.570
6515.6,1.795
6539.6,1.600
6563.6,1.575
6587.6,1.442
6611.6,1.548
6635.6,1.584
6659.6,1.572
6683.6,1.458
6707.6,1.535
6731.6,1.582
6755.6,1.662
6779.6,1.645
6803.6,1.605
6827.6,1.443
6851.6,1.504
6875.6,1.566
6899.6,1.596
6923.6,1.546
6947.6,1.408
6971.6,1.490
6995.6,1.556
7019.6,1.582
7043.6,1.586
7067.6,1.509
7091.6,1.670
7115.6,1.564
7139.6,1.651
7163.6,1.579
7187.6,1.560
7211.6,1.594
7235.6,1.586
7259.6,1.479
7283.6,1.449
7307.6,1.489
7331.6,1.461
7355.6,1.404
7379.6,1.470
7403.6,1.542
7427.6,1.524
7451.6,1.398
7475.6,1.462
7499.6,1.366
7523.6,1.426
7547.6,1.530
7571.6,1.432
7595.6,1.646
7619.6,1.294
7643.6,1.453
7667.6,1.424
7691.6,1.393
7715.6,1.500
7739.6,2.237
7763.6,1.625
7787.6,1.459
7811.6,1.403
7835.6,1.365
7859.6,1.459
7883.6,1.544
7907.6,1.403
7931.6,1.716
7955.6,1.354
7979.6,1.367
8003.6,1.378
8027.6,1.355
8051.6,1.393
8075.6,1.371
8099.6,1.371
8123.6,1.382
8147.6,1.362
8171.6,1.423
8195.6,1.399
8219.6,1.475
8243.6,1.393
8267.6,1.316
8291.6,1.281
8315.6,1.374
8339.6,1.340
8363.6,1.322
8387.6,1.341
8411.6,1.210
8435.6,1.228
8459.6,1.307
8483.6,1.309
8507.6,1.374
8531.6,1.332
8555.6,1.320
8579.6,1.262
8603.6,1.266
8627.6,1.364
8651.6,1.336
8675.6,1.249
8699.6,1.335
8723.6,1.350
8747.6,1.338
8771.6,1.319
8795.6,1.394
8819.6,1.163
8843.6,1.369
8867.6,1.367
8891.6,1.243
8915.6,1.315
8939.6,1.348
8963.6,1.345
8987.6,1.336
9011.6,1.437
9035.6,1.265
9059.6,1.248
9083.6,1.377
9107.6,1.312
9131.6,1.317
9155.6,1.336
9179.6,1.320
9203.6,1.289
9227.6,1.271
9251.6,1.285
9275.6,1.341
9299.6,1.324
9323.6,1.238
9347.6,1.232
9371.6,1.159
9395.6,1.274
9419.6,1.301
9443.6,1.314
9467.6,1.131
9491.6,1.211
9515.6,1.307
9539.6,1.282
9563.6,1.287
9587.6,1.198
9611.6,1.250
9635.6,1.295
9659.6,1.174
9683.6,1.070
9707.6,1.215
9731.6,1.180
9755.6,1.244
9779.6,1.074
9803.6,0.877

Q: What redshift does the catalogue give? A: 0.180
